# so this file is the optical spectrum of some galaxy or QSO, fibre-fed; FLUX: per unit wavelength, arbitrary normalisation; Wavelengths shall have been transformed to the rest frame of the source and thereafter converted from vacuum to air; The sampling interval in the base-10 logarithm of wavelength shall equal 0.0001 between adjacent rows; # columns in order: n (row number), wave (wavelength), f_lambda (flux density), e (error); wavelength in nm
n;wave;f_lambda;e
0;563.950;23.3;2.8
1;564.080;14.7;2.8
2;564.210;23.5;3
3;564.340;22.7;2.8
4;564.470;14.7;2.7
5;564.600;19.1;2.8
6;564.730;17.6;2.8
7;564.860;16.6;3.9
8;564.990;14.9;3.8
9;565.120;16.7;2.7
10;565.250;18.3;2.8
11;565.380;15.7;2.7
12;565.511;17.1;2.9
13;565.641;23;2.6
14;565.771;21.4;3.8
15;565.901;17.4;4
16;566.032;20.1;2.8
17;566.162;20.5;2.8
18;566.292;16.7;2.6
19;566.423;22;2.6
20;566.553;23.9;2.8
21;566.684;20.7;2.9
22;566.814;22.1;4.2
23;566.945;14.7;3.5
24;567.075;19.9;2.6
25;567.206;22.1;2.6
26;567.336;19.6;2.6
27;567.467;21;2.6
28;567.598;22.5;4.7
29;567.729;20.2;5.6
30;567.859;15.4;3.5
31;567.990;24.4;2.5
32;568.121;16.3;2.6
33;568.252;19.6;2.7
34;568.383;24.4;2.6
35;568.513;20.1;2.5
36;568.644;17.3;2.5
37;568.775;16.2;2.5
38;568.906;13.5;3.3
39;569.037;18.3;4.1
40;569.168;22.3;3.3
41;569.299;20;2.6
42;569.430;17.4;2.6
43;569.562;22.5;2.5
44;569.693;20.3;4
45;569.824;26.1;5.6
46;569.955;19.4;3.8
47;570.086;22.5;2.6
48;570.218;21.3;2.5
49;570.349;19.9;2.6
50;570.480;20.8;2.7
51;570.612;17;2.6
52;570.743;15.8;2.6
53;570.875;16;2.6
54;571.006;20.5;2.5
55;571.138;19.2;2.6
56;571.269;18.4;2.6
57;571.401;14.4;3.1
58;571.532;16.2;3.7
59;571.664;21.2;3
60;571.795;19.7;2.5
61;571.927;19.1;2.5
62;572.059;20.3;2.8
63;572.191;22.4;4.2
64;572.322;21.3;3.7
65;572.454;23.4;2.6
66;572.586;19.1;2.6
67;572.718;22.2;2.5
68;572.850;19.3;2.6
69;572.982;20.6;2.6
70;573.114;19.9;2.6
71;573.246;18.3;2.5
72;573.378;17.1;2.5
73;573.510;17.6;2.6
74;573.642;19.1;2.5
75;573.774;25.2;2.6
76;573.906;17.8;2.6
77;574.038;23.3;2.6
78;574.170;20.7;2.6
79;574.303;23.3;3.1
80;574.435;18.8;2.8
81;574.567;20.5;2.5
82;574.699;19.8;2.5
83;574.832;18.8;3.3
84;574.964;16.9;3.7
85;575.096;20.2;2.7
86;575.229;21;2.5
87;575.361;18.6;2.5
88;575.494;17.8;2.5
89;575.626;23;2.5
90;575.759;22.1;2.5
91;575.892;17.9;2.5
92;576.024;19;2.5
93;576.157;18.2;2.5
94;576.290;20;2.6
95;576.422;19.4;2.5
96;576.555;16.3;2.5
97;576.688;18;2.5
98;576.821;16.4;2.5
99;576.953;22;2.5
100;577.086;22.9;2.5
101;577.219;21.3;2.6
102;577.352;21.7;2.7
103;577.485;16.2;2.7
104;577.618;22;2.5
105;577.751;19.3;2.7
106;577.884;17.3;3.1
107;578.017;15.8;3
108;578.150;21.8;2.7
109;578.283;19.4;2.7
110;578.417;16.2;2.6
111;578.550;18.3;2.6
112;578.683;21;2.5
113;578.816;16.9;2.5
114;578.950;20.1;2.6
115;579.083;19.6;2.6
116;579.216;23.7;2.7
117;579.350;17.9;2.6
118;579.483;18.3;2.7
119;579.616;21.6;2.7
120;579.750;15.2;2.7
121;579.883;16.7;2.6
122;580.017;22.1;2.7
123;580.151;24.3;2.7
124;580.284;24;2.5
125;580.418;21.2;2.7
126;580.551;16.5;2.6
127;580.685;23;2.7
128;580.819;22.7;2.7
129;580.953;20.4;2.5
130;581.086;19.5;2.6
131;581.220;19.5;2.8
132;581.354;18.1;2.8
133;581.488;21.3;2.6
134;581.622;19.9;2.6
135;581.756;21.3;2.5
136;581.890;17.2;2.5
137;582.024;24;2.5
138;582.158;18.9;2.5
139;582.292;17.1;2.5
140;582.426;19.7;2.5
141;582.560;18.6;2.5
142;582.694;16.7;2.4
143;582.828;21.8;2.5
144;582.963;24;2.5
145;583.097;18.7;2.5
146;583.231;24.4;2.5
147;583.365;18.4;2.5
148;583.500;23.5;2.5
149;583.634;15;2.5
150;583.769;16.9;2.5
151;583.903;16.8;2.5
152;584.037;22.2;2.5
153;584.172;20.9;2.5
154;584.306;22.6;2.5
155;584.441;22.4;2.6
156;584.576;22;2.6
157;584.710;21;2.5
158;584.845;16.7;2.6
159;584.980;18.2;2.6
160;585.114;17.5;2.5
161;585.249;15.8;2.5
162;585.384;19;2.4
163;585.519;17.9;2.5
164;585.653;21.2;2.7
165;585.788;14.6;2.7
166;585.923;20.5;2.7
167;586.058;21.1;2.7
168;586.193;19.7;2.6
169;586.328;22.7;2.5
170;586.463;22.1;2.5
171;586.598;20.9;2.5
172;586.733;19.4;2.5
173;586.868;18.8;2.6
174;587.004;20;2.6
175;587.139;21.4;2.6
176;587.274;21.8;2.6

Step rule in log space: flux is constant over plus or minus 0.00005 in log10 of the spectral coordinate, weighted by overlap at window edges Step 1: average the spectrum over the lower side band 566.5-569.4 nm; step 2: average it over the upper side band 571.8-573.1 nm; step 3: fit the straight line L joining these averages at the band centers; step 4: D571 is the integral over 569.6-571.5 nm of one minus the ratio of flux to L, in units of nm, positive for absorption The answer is 0.09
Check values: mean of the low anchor 19.7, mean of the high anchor 20.7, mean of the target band 19.4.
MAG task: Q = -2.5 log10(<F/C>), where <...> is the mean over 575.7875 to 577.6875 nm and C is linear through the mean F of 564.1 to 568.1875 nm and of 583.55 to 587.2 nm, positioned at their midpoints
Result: 0.00 mag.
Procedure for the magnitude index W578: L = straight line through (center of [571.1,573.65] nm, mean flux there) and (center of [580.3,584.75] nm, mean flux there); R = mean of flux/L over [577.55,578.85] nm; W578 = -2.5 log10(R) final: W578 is 0.06 mag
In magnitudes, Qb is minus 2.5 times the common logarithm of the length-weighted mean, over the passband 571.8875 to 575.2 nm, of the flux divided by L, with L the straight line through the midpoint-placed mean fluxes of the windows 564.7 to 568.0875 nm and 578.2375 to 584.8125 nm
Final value -0.03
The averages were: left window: 19.4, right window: 20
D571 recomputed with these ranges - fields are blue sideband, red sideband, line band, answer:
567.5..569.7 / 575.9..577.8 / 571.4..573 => -0.06 nm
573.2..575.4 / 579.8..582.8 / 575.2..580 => 0.17 nm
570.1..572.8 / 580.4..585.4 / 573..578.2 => -0.01 nm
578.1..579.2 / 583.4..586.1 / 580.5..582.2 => -0.08 nm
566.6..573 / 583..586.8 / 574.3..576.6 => 0.03 nm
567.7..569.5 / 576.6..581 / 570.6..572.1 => 0.08 nm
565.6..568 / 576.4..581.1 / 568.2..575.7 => 0.10 nm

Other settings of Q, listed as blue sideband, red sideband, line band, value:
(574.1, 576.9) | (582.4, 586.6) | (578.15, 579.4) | 0.01 mag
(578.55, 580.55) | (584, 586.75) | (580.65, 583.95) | 0.00 mag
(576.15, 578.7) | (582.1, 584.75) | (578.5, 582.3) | -0.02 mag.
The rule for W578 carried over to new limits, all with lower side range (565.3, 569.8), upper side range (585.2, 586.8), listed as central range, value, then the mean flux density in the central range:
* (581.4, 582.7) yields 0.003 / 19.6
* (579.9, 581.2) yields -0.085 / 21.3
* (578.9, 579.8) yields 0.005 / 19.6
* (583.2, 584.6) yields -0.037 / 20.3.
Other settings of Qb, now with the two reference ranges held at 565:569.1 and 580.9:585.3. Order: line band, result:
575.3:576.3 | 0.00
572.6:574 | -0.01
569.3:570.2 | -0.10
